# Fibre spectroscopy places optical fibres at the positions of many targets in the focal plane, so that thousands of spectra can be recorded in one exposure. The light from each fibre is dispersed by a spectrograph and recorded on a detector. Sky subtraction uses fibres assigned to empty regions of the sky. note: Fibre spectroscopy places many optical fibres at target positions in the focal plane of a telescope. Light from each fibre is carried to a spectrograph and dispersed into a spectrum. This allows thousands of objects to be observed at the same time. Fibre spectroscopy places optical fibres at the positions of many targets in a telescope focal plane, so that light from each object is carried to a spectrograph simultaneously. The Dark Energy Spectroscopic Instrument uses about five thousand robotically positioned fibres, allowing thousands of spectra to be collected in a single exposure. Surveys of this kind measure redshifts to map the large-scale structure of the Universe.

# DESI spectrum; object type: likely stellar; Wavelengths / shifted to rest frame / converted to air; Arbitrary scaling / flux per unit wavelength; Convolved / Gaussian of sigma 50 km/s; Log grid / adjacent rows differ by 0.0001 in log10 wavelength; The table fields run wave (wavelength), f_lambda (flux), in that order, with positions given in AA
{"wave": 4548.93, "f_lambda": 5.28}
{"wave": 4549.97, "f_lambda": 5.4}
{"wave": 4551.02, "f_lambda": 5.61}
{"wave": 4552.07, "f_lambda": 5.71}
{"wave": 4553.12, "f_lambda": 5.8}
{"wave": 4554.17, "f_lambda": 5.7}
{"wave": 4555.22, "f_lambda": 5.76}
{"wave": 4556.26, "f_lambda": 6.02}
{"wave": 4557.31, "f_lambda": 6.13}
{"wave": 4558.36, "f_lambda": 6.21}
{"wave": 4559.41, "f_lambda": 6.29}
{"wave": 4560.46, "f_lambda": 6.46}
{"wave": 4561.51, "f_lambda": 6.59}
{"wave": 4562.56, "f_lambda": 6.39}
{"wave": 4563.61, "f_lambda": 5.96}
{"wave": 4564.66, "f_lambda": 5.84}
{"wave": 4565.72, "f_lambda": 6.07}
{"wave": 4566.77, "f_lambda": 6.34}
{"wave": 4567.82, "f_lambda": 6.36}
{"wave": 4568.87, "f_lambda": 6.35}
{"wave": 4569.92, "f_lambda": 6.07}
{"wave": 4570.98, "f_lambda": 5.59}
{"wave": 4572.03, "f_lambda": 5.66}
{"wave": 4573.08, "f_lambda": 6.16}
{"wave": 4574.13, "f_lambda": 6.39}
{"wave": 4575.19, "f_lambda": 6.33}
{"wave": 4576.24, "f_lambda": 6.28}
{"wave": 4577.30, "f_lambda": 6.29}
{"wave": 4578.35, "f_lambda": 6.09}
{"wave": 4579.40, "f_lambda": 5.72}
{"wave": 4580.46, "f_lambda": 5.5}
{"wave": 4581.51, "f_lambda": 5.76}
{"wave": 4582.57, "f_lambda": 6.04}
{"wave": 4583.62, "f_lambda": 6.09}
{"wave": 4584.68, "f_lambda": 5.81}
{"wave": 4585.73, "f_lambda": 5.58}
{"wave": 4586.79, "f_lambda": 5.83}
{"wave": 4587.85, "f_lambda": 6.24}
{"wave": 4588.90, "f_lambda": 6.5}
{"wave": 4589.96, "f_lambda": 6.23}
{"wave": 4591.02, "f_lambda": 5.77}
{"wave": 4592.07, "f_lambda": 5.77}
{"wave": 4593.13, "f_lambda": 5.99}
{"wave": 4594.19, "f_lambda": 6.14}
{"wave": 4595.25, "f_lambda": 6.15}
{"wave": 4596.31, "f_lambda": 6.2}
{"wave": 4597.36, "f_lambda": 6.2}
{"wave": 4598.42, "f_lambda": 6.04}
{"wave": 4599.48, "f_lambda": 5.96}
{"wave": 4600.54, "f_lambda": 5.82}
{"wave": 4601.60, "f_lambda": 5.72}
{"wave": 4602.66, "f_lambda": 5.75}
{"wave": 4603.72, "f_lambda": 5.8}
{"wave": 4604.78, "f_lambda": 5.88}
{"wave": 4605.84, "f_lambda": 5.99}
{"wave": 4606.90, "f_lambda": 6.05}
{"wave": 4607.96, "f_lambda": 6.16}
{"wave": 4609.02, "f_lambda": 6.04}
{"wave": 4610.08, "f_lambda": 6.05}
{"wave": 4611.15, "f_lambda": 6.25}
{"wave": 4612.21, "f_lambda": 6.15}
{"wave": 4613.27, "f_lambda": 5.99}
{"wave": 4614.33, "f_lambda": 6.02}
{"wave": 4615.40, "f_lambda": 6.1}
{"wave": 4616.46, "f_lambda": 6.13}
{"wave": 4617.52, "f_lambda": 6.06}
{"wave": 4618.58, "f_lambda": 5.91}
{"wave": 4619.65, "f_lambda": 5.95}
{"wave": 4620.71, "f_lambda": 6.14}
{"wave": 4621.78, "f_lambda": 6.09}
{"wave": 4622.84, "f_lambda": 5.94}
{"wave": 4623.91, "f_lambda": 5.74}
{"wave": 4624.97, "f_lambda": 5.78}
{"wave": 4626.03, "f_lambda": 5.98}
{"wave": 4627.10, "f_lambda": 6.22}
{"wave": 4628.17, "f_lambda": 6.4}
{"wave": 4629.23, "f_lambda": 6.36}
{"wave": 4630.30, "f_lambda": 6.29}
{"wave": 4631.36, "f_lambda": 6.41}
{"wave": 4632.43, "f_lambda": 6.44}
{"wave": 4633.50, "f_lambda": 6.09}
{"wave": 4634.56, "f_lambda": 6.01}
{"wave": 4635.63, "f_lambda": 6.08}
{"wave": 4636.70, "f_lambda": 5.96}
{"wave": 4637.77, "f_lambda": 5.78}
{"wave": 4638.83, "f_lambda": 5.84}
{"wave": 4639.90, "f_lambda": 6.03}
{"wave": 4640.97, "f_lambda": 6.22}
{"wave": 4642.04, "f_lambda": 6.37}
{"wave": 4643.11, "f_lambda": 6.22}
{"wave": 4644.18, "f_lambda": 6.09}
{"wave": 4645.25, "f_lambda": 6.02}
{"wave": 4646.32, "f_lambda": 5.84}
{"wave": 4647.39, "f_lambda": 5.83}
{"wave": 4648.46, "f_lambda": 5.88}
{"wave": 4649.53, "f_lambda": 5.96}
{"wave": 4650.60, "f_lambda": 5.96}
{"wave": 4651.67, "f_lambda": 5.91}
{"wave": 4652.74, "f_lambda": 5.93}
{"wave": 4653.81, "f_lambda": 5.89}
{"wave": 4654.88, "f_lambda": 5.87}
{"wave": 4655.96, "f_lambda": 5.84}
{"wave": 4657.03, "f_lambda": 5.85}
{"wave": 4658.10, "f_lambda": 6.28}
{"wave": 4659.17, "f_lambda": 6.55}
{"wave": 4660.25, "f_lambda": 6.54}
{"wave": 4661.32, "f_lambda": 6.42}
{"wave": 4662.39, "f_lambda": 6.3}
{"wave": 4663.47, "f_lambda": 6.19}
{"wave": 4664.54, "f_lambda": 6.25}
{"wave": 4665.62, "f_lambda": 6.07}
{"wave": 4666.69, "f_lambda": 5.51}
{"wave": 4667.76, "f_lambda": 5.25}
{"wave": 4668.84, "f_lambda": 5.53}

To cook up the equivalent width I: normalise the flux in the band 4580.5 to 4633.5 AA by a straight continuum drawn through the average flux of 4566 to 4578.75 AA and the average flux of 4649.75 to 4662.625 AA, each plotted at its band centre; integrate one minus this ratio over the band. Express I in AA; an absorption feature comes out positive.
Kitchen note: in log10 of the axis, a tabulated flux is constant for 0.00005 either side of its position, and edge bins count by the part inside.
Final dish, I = 0.89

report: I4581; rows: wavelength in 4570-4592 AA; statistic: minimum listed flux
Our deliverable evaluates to 5.5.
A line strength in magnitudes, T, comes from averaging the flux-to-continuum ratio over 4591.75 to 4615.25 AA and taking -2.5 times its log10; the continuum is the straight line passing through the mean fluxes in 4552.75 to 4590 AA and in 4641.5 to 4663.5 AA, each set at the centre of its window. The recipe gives 0.01 mag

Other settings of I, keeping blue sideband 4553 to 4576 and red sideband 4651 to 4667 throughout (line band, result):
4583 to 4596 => 0.2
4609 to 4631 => 0.1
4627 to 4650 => 0.0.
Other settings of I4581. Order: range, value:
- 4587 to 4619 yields 5.72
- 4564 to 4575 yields 5.59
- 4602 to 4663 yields 5.74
